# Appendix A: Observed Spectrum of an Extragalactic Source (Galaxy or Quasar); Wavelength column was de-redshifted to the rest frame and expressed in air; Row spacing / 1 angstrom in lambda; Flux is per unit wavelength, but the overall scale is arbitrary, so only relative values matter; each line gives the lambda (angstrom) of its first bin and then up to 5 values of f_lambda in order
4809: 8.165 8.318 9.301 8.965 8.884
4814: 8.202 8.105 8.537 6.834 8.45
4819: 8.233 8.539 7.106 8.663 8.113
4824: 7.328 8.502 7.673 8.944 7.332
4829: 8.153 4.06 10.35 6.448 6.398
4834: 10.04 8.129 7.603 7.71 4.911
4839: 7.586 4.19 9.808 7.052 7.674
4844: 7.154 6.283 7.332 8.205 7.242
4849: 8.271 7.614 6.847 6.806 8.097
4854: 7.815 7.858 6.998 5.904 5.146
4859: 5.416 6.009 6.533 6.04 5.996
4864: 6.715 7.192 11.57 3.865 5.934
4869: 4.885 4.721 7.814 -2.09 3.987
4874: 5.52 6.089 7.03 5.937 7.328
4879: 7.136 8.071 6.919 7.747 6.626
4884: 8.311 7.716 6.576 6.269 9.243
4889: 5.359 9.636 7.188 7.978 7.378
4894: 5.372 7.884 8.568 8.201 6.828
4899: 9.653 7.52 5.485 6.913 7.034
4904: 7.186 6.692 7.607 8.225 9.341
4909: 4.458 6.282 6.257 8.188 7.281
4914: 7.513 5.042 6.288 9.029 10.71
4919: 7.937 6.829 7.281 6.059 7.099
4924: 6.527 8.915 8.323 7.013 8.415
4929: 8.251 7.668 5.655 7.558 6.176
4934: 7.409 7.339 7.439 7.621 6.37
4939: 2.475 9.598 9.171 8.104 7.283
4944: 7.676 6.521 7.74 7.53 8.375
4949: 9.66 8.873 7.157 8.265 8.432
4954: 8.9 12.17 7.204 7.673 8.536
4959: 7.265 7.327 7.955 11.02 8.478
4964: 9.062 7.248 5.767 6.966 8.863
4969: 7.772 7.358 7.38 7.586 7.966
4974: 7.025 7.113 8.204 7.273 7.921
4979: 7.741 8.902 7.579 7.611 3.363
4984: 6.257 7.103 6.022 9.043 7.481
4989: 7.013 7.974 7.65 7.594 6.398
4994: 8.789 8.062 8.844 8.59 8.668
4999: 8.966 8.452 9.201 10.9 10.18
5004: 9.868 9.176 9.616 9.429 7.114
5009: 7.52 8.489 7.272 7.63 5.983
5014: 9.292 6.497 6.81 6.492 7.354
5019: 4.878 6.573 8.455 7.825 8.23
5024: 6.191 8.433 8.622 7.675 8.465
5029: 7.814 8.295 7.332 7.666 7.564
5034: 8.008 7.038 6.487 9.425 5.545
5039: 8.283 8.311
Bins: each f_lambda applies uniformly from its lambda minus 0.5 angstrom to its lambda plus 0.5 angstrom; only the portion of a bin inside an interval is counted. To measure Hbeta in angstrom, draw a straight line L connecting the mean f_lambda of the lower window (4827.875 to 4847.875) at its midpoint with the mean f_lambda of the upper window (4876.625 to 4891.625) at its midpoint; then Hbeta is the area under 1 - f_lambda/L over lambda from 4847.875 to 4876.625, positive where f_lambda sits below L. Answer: 4.2 angstrom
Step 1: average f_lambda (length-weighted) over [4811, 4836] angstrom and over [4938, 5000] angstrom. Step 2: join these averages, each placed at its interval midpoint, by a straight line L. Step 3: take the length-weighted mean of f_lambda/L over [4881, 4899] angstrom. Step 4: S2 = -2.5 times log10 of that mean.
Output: 0.06 mag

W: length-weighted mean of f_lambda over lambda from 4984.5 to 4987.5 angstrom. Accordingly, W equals 7.39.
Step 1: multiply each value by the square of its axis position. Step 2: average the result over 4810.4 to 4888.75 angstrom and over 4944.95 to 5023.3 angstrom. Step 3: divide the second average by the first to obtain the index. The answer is 1.2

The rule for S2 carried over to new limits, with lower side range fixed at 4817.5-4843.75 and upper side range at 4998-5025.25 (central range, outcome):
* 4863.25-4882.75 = 0.253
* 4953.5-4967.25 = -0.047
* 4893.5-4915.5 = 0.094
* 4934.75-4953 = 0.034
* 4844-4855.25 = 0.032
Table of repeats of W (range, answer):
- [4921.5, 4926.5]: 7.38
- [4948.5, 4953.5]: 8.48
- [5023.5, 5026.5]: 7.75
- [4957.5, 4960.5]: 7.71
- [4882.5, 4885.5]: 7.55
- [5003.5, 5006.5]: 9.55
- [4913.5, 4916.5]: 6.28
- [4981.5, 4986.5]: 6.07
